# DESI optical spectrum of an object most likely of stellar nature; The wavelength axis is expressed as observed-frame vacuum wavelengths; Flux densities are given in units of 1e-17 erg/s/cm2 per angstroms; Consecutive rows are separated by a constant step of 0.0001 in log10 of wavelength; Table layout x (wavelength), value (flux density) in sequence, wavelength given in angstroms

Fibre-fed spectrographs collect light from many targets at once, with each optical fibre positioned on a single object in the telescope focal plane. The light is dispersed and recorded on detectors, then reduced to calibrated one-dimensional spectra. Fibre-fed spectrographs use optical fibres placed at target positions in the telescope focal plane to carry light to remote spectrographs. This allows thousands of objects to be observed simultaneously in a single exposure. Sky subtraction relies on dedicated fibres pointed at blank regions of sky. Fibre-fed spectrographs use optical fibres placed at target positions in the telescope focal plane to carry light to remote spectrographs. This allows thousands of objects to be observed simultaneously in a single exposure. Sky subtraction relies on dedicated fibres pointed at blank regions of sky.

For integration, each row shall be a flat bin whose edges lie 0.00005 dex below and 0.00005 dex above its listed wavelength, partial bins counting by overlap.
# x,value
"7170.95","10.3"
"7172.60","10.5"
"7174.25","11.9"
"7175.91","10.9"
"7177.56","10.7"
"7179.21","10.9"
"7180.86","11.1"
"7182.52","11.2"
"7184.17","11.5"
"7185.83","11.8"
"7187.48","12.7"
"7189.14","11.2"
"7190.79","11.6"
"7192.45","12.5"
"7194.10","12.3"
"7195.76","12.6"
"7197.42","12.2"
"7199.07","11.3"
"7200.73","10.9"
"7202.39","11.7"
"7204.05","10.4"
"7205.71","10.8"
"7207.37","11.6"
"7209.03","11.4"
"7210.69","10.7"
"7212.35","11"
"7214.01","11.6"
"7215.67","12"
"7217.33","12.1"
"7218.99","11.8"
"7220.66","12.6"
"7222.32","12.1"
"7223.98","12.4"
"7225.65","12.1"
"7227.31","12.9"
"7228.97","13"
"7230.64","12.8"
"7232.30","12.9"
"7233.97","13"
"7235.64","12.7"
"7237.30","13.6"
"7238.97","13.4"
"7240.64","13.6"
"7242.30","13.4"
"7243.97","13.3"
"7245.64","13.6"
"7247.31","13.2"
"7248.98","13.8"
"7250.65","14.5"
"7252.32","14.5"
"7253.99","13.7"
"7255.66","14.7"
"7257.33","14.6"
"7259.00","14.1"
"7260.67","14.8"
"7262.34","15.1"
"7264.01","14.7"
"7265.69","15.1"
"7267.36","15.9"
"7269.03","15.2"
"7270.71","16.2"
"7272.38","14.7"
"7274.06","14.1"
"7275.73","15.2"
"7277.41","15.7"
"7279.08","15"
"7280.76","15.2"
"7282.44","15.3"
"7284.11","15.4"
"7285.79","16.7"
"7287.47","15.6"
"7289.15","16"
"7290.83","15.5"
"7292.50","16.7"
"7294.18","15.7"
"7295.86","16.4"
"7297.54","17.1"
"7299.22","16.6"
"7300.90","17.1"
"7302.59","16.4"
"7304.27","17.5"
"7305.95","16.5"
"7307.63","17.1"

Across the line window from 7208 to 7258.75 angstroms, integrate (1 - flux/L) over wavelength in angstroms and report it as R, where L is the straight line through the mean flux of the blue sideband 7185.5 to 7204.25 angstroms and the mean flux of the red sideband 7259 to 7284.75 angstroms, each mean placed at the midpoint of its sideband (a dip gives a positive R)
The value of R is 2.2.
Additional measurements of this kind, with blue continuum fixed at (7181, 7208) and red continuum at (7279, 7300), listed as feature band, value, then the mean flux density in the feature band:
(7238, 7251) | 0.3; 13.6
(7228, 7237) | 0.3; 12.9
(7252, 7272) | -0.2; 14.9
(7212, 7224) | 0.7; 12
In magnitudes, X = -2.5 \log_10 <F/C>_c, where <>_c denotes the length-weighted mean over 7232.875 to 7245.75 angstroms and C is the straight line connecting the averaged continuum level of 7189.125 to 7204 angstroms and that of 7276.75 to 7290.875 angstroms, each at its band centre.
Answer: 0.03 mag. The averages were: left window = 11.8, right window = 15.6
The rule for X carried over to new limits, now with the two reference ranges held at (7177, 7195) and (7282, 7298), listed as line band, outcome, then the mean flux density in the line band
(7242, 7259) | 0.031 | 14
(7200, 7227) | 0.106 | 11.6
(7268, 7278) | 0.010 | 15.2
